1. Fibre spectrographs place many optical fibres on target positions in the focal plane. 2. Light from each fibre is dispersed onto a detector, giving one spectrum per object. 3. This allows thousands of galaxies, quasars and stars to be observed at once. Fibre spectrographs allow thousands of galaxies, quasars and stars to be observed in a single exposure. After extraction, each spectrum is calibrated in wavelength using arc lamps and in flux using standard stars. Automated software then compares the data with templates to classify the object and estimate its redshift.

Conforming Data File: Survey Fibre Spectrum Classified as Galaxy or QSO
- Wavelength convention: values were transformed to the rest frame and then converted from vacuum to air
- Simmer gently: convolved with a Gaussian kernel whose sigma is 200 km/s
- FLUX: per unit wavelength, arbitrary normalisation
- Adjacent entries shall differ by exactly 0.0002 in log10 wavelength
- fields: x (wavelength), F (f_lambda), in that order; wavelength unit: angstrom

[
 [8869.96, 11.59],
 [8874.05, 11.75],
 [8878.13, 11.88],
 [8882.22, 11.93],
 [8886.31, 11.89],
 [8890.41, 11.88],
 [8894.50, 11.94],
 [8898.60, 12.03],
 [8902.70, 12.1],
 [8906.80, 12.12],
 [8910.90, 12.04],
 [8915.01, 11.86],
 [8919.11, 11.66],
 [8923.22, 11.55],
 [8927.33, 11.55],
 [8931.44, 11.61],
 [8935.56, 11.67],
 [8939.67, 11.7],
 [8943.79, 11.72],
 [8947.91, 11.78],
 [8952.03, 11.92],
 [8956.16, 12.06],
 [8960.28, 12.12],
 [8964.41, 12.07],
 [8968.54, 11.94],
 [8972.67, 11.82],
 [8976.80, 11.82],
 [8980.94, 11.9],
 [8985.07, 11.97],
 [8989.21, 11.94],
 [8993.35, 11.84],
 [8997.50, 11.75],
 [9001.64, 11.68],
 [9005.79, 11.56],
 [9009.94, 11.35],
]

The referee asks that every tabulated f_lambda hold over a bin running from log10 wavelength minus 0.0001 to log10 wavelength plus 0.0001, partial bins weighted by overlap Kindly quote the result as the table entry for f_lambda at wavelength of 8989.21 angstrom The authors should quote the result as 11.94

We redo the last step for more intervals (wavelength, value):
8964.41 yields 12.07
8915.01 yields 11.86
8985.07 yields 11.97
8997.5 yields 11.75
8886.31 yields 11.89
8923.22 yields 11.55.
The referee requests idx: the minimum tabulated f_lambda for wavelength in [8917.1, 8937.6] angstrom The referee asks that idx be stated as 11.55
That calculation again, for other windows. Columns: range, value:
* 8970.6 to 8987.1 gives 11.82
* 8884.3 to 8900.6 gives 11.88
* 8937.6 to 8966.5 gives 11.7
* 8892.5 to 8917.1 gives 11.86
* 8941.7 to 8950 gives 11.72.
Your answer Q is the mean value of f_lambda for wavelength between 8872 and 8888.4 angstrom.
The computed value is 11.9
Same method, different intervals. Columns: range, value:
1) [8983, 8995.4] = 11.9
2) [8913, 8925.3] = 11.7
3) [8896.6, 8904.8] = 12.1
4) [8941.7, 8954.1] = 11.8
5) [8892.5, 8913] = 12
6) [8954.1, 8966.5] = 12.1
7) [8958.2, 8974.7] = 12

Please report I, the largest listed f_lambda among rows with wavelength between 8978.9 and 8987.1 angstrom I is 11.97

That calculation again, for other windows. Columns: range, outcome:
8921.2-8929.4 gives 11.55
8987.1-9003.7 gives 11.94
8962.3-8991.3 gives 12.07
